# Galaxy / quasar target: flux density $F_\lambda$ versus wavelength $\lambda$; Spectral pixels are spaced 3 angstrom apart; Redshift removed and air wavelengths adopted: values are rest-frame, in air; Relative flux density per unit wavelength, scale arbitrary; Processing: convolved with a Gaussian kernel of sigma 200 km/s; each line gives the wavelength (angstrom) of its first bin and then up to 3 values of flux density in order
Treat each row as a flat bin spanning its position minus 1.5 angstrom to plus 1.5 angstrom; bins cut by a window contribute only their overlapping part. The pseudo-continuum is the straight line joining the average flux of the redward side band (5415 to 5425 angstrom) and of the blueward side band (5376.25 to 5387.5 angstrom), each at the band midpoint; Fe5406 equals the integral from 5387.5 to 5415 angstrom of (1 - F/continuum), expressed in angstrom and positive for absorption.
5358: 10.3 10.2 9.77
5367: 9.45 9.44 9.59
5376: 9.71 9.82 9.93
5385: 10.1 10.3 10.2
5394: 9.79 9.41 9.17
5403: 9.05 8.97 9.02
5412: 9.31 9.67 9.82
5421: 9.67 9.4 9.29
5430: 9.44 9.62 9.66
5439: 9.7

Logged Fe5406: 1.0 angstrom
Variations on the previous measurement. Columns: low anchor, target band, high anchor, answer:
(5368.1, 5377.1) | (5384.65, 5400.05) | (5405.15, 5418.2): -0.7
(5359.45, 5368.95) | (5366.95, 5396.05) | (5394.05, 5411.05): -1.0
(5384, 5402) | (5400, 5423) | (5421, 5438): 0.7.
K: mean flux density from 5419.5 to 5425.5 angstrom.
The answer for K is 9.54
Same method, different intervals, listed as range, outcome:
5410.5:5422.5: 9.62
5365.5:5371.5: 9.45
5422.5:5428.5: 9.35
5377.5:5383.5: 9.88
